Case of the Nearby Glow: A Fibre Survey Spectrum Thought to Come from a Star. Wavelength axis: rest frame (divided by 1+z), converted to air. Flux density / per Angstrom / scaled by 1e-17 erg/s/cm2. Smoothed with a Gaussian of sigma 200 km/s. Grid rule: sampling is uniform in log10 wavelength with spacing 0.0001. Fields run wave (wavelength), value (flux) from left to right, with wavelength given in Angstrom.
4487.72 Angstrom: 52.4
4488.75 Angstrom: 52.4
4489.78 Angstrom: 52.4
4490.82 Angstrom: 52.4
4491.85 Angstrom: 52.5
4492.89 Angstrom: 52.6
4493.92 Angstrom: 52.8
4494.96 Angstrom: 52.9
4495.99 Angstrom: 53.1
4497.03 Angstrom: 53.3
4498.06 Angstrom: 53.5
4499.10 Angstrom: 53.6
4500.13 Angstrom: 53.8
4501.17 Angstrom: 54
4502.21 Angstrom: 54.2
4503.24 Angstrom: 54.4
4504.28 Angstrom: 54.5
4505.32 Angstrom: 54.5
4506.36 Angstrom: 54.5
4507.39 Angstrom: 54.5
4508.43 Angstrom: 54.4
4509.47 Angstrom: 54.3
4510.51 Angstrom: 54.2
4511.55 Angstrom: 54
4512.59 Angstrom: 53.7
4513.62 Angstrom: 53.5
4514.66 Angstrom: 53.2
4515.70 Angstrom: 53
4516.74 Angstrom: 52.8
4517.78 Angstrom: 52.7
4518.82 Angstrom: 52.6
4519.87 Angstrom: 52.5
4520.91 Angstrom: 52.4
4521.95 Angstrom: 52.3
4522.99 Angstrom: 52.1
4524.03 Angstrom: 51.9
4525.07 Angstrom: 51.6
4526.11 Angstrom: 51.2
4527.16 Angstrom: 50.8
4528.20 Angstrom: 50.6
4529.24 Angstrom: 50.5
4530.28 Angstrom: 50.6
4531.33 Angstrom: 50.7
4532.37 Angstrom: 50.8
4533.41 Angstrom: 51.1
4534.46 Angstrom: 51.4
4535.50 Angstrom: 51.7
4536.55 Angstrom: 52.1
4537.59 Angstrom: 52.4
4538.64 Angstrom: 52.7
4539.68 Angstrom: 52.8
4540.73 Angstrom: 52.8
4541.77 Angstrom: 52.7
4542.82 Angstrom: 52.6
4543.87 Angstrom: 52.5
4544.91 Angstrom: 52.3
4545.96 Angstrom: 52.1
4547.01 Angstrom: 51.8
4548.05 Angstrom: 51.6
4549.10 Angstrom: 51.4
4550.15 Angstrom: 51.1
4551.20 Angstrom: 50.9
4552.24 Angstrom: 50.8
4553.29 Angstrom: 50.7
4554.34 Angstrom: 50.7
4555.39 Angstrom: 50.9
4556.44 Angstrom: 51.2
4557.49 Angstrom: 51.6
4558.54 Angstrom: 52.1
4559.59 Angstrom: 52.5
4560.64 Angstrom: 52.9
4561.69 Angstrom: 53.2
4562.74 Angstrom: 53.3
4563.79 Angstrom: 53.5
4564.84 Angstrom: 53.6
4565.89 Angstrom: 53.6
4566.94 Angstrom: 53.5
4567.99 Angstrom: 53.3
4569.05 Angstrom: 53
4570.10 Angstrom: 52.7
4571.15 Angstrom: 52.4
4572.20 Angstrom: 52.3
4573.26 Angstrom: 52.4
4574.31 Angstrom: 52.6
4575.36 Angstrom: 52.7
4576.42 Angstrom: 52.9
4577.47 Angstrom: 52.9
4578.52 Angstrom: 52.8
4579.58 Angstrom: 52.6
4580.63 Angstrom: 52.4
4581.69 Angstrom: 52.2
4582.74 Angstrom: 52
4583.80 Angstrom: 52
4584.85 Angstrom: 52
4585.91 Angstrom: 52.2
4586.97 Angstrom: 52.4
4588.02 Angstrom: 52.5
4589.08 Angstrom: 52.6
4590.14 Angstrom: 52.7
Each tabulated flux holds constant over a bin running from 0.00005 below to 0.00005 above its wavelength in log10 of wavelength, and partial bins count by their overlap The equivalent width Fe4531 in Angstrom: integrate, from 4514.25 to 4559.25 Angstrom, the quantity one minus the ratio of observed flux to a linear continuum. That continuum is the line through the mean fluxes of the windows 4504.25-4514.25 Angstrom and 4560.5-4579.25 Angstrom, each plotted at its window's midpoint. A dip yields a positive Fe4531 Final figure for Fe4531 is 1.6 Angstrom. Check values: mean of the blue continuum 54.2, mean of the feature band 51.8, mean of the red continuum 53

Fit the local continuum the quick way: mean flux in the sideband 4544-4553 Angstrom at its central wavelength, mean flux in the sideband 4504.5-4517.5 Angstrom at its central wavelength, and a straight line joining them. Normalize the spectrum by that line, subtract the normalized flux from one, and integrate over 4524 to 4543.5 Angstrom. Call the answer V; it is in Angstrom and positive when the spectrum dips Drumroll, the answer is 0.31 Angstrom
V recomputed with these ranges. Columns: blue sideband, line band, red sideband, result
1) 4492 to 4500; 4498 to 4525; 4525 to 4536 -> -0.7 Angstrom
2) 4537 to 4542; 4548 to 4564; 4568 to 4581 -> 0.3 Angstrom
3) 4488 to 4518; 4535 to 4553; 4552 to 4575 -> 0.3 Angstrom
